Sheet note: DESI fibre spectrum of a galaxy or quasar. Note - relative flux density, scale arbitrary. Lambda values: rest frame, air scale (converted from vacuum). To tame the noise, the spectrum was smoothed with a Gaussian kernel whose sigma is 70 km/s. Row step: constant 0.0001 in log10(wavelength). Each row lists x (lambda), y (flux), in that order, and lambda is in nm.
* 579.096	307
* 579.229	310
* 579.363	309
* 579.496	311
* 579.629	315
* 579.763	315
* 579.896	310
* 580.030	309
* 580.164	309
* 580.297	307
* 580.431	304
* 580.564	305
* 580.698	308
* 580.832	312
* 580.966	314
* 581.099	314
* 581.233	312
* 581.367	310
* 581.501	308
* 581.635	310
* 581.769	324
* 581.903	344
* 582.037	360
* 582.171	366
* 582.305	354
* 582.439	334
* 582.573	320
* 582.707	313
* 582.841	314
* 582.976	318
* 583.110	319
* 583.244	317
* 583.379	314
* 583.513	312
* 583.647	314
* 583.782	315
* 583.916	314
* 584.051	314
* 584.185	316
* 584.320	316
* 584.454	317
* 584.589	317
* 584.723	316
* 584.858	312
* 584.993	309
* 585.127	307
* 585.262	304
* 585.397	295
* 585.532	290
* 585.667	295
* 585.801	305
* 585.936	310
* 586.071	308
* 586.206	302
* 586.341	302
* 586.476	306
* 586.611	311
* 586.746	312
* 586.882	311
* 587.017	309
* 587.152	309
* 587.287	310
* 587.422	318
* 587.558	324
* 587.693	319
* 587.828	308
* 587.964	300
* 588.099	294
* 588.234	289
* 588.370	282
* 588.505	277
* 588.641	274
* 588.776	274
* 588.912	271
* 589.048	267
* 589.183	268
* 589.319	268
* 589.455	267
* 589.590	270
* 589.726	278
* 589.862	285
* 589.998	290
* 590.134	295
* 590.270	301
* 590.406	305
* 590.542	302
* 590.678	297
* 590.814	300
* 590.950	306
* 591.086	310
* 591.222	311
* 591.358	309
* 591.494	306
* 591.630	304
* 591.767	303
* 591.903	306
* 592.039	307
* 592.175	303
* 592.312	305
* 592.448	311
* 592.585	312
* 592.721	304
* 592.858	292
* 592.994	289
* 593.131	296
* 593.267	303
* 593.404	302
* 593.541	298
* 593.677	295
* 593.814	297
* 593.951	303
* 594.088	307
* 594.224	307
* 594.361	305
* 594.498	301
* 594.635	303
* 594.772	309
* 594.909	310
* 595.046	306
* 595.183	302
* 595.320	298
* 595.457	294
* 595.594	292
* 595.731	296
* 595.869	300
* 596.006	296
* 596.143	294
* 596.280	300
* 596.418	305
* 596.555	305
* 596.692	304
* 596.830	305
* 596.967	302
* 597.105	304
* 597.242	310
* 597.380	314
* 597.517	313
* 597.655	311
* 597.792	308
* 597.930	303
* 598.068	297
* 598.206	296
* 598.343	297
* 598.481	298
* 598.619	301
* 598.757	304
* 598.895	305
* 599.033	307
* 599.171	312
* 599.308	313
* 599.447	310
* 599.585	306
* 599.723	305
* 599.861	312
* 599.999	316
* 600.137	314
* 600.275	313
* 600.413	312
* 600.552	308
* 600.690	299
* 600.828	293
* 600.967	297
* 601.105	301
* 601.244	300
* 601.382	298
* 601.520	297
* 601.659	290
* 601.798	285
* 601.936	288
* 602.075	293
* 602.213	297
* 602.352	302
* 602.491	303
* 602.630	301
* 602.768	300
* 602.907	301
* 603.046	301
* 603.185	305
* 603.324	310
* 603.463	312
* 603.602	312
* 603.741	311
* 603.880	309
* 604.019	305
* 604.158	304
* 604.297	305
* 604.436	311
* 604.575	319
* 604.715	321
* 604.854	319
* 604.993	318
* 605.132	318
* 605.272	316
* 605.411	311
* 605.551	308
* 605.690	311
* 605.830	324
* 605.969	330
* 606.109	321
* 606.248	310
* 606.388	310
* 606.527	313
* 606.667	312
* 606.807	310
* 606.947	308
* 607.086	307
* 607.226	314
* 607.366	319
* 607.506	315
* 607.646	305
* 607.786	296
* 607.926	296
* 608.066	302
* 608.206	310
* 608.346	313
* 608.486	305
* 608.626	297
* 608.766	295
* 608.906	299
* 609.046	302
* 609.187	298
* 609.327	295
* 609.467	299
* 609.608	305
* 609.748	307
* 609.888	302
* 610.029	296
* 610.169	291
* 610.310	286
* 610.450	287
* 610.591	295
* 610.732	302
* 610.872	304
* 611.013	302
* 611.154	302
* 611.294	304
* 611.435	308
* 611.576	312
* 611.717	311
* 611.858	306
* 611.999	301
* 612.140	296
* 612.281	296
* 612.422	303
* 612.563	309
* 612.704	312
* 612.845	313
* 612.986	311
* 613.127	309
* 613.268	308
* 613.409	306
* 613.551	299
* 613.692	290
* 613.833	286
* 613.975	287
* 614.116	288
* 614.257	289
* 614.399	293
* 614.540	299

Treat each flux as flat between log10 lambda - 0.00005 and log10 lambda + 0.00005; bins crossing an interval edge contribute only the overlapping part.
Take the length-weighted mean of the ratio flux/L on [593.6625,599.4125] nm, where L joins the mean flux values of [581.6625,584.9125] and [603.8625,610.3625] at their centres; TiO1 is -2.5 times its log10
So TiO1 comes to 0.04 mag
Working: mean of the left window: 323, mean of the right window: 308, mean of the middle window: 303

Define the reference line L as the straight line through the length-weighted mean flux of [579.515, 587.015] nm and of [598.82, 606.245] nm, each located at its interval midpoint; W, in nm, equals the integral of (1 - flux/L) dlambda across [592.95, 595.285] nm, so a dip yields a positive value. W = 0.06 nm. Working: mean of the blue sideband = 314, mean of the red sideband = 307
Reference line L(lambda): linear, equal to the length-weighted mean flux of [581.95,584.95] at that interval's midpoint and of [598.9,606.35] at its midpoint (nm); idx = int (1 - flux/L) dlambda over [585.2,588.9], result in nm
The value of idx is 0.22 nm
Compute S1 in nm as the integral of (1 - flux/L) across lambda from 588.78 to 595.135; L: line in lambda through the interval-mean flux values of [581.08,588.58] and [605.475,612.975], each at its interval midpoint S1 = 0.271 nm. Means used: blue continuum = 313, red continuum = 305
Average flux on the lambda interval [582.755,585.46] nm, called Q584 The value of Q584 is 313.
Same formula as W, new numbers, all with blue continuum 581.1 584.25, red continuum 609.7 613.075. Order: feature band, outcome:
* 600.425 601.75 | 0.05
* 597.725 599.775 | 0.05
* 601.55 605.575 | 0.02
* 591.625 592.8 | 0.04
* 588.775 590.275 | 0.19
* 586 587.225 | 0.05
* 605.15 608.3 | -0.06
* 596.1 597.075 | 0.03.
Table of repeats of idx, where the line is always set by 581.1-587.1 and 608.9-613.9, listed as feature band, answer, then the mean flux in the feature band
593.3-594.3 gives 0.03 nm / 301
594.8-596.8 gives 0.06 nm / 300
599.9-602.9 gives 0.06 nm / 300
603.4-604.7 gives -0.02 nm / 310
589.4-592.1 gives 0.12 nm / 298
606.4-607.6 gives -0.03 nm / 312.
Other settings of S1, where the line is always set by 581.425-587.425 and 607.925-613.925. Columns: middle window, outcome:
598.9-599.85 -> 0.00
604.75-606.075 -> -0.06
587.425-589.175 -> 0.13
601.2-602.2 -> 0.04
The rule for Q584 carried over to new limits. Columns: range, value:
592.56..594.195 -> 300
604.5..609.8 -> 309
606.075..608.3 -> 309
